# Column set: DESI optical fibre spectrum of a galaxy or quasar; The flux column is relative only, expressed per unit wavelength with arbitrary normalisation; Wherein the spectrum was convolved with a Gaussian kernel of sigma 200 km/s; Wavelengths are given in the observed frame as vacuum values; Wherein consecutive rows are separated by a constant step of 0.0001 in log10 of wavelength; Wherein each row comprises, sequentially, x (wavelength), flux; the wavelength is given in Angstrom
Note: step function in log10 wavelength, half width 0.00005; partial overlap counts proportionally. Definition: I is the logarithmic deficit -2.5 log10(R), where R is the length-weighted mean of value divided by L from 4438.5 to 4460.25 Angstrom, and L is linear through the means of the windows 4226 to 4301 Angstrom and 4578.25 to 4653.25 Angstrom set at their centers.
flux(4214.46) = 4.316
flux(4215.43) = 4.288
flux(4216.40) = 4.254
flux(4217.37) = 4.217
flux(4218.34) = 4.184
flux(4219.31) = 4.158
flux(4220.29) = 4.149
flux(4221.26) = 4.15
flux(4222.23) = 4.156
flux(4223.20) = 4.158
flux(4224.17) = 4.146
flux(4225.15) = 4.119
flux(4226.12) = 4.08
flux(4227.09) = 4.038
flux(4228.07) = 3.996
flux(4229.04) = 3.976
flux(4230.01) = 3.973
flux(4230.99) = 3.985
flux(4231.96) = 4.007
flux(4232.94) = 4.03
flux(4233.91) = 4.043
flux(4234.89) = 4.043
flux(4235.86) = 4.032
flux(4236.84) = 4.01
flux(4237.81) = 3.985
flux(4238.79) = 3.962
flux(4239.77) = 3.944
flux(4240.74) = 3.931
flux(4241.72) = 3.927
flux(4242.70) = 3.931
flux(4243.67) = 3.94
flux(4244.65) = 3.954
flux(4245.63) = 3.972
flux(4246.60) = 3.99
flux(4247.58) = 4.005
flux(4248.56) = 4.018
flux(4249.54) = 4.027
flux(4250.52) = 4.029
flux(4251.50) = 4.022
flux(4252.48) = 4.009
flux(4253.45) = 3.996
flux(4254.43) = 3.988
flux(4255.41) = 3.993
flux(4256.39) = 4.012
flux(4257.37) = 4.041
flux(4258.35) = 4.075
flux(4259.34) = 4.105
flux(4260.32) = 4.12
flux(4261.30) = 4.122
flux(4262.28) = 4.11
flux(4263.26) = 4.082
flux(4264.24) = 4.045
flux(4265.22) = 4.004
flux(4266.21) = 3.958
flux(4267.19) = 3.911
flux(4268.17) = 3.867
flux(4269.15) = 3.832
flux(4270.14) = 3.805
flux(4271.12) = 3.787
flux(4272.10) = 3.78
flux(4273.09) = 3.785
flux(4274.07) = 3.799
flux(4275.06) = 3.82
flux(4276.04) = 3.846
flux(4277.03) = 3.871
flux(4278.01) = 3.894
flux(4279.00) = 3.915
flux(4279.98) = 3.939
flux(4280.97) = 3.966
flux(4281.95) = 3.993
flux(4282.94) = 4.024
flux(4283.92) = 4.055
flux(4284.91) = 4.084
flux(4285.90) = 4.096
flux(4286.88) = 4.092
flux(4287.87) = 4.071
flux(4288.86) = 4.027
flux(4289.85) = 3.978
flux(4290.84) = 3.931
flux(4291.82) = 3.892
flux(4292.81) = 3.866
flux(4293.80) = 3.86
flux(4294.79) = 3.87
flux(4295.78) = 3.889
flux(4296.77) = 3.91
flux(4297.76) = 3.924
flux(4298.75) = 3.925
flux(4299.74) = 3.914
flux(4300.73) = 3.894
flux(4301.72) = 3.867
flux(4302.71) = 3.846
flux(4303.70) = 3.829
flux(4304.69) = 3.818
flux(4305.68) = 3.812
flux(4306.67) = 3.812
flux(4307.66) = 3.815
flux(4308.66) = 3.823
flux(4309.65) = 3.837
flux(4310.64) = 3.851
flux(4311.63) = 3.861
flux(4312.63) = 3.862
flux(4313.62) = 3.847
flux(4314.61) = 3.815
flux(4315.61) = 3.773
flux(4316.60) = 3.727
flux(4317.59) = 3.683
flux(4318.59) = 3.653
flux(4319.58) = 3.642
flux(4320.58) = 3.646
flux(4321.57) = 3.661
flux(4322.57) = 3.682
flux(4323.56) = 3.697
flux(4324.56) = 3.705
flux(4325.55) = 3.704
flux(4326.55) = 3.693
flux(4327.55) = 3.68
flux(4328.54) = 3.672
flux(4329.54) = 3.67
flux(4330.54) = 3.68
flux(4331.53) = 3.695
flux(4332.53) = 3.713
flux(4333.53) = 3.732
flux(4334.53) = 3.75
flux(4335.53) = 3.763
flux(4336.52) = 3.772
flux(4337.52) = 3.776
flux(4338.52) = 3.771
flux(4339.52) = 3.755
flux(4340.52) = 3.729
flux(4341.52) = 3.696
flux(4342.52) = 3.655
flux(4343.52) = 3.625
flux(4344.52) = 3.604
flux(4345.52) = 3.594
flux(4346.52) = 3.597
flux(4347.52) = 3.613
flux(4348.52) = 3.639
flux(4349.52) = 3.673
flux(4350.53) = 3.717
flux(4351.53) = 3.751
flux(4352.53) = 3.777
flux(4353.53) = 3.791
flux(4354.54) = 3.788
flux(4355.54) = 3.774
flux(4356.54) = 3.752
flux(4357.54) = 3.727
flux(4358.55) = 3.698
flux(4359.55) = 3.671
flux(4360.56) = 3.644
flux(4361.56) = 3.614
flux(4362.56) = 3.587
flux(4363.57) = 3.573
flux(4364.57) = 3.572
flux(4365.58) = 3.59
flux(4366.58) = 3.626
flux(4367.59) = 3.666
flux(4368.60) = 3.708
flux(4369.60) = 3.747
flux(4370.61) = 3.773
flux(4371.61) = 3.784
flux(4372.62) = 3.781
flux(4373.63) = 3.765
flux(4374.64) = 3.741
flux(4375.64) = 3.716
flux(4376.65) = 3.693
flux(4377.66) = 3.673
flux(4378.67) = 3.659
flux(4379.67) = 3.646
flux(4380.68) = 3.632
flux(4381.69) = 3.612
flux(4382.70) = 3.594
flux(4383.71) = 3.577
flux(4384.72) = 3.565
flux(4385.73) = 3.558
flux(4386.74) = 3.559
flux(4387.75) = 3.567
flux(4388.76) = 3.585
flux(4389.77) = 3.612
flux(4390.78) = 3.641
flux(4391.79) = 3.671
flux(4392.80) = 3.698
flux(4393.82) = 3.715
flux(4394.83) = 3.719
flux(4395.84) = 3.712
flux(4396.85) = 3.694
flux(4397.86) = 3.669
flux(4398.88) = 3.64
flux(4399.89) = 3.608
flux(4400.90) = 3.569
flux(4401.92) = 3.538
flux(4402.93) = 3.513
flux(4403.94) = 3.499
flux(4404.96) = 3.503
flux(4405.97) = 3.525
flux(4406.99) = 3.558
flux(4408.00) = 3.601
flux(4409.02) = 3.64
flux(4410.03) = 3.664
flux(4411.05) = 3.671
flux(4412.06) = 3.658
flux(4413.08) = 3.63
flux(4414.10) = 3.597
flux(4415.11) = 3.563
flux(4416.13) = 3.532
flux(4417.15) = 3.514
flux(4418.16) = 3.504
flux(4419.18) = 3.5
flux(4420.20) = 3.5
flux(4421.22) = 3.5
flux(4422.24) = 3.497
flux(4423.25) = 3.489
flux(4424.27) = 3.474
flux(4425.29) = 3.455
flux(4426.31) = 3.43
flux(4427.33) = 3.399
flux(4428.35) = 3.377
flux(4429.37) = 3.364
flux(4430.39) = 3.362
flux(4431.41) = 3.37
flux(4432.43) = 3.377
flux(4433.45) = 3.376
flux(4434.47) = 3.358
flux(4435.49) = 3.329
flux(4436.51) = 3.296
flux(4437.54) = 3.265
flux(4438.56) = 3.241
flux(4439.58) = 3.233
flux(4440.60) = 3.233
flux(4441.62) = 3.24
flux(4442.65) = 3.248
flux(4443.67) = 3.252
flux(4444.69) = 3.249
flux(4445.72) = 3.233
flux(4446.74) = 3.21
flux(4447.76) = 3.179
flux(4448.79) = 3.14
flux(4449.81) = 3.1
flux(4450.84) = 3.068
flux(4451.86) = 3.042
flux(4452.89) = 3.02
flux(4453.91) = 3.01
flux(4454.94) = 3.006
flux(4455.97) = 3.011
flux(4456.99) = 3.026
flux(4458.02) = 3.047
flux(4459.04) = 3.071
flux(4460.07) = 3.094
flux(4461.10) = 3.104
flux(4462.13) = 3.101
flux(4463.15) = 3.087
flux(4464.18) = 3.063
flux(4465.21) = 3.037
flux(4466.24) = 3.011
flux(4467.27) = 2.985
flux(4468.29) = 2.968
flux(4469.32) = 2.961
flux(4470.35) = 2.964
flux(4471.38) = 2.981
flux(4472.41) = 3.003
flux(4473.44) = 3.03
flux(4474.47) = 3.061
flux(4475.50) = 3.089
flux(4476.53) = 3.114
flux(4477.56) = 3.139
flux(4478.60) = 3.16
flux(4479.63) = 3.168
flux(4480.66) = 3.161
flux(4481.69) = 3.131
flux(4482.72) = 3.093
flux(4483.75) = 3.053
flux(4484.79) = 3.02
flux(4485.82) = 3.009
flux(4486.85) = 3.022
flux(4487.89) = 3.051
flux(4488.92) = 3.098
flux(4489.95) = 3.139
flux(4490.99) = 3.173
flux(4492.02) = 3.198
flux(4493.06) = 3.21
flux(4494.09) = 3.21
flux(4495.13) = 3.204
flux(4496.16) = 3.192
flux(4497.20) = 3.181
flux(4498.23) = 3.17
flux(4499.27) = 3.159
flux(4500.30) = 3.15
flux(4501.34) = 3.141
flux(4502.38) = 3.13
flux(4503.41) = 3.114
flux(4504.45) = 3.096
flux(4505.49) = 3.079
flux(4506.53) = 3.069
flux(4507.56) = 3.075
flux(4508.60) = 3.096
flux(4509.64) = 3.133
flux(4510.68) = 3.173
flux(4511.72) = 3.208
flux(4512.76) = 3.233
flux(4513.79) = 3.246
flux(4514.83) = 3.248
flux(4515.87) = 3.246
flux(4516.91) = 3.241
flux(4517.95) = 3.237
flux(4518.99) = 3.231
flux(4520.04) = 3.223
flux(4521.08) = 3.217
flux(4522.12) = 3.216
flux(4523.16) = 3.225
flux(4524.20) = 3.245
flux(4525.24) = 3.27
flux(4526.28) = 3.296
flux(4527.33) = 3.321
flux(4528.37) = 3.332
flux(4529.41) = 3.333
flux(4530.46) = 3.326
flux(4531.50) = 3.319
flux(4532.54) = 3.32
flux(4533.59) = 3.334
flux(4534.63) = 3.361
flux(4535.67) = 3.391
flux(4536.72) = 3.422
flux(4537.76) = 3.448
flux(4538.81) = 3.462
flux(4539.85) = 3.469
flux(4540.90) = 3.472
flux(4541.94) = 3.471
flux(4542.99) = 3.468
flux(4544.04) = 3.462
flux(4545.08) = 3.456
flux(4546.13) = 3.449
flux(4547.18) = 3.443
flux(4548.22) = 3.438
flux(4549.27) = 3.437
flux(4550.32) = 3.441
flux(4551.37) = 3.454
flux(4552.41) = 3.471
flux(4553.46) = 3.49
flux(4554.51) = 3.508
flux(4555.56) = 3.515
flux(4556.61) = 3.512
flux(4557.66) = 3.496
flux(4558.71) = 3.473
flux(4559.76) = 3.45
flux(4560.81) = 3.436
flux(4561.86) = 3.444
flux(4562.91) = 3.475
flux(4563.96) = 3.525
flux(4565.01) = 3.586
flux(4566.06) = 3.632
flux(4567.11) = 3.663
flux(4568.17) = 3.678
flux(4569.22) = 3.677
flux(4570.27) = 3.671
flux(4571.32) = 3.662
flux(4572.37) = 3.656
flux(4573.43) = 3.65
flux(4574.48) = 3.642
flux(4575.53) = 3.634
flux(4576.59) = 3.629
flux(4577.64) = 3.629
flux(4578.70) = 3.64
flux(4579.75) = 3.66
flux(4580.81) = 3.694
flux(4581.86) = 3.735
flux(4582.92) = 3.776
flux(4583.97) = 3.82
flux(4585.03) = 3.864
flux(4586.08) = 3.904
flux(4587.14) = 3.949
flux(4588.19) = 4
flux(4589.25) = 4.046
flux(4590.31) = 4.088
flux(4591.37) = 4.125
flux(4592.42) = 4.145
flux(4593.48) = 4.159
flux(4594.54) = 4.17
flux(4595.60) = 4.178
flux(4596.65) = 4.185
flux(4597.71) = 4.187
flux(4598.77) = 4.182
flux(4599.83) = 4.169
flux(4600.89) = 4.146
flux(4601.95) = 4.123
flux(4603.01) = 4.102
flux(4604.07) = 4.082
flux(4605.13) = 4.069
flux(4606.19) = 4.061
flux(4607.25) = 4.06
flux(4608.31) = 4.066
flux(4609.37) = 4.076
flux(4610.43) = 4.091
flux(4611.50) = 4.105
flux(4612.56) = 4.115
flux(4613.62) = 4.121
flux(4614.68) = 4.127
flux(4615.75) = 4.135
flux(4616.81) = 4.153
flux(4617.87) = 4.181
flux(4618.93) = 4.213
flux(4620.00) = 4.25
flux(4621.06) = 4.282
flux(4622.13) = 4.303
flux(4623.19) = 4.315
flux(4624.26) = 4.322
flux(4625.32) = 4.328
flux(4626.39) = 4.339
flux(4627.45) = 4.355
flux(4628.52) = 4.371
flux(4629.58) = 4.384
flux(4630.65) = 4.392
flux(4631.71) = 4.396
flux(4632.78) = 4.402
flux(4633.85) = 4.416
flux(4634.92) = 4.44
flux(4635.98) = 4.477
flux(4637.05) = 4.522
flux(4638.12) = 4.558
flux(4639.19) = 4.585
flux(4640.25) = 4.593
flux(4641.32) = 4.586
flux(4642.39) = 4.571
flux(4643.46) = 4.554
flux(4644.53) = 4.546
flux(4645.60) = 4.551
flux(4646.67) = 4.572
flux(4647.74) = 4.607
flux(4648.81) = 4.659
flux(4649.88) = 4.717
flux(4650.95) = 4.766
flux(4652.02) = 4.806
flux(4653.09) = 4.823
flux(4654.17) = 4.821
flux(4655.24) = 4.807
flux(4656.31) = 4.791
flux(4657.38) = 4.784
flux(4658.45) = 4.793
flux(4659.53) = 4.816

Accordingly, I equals 0.296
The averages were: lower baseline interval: 3.97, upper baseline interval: 4.25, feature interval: 3.13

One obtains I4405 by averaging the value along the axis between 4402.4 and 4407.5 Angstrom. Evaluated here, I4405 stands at 3.52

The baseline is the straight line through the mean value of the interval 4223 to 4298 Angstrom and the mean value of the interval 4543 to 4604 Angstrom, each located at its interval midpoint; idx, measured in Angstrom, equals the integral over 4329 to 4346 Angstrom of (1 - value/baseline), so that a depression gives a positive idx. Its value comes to 0.9 Angstrom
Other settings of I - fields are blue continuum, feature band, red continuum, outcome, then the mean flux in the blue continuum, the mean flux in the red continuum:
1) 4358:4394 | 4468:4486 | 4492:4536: 0.092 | 3.65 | 3.22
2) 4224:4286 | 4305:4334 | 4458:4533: 0.005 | 3.98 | 3.14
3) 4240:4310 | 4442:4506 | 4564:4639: 0.280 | 3.94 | 4.06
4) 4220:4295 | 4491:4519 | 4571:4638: 0.268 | 3.99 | 4.09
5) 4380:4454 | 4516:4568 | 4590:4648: 0.166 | 3.46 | 4.28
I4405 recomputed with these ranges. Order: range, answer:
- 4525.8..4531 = 3.32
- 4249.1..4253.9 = 4.02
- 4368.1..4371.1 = 3.75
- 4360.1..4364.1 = 3.61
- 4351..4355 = 3.78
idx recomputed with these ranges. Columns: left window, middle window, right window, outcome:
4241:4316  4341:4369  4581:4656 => 2.4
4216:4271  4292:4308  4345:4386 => 0.0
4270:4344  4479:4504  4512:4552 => 2.2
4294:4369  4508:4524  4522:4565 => 1.1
